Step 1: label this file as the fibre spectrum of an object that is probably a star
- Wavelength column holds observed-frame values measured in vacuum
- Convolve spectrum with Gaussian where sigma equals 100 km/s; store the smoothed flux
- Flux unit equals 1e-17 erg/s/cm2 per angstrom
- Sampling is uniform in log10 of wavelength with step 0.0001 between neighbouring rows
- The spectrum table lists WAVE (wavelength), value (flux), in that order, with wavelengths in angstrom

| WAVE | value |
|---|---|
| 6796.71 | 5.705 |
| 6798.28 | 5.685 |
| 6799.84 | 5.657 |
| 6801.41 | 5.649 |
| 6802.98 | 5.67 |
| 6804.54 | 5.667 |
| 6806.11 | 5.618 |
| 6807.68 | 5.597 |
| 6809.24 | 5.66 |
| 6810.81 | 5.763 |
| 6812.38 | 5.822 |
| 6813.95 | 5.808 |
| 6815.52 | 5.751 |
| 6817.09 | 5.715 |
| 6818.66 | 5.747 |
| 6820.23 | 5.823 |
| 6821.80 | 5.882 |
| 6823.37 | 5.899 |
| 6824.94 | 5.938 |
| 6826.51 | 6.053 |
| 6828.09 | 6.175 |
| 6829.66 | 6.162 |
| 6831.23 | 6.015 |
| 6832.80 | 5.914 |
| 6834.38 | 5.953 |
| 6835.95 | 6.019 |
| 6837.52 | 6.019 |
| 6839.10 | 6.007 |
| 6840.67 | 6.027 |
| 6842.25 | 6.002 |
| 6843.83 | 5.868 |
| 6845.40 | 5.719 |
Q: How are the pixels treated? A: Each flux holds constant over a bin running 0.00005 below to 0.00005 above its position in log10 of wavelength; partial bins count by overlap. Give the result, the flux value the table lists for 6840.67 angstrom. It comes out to 6.027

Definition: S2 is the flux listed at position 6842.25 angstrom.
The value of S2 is 6.002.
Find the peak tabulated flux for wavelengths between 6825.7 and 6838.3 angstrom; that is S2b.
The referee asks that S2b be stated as 6.175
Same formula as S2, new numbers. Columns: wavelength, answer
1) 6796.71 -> 5.705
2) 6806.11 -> 5.618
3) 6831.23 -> 6.015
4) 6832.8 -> 5.914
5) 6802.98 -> 5.67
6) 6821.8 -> 5.882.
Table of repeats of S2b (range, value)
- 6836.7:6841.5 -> 6.027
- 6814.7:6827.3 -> 6.053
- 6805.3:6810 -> 5.66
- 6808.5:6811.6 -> 5.763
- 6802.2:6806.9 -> 5.67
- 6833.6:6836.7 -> 6.019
